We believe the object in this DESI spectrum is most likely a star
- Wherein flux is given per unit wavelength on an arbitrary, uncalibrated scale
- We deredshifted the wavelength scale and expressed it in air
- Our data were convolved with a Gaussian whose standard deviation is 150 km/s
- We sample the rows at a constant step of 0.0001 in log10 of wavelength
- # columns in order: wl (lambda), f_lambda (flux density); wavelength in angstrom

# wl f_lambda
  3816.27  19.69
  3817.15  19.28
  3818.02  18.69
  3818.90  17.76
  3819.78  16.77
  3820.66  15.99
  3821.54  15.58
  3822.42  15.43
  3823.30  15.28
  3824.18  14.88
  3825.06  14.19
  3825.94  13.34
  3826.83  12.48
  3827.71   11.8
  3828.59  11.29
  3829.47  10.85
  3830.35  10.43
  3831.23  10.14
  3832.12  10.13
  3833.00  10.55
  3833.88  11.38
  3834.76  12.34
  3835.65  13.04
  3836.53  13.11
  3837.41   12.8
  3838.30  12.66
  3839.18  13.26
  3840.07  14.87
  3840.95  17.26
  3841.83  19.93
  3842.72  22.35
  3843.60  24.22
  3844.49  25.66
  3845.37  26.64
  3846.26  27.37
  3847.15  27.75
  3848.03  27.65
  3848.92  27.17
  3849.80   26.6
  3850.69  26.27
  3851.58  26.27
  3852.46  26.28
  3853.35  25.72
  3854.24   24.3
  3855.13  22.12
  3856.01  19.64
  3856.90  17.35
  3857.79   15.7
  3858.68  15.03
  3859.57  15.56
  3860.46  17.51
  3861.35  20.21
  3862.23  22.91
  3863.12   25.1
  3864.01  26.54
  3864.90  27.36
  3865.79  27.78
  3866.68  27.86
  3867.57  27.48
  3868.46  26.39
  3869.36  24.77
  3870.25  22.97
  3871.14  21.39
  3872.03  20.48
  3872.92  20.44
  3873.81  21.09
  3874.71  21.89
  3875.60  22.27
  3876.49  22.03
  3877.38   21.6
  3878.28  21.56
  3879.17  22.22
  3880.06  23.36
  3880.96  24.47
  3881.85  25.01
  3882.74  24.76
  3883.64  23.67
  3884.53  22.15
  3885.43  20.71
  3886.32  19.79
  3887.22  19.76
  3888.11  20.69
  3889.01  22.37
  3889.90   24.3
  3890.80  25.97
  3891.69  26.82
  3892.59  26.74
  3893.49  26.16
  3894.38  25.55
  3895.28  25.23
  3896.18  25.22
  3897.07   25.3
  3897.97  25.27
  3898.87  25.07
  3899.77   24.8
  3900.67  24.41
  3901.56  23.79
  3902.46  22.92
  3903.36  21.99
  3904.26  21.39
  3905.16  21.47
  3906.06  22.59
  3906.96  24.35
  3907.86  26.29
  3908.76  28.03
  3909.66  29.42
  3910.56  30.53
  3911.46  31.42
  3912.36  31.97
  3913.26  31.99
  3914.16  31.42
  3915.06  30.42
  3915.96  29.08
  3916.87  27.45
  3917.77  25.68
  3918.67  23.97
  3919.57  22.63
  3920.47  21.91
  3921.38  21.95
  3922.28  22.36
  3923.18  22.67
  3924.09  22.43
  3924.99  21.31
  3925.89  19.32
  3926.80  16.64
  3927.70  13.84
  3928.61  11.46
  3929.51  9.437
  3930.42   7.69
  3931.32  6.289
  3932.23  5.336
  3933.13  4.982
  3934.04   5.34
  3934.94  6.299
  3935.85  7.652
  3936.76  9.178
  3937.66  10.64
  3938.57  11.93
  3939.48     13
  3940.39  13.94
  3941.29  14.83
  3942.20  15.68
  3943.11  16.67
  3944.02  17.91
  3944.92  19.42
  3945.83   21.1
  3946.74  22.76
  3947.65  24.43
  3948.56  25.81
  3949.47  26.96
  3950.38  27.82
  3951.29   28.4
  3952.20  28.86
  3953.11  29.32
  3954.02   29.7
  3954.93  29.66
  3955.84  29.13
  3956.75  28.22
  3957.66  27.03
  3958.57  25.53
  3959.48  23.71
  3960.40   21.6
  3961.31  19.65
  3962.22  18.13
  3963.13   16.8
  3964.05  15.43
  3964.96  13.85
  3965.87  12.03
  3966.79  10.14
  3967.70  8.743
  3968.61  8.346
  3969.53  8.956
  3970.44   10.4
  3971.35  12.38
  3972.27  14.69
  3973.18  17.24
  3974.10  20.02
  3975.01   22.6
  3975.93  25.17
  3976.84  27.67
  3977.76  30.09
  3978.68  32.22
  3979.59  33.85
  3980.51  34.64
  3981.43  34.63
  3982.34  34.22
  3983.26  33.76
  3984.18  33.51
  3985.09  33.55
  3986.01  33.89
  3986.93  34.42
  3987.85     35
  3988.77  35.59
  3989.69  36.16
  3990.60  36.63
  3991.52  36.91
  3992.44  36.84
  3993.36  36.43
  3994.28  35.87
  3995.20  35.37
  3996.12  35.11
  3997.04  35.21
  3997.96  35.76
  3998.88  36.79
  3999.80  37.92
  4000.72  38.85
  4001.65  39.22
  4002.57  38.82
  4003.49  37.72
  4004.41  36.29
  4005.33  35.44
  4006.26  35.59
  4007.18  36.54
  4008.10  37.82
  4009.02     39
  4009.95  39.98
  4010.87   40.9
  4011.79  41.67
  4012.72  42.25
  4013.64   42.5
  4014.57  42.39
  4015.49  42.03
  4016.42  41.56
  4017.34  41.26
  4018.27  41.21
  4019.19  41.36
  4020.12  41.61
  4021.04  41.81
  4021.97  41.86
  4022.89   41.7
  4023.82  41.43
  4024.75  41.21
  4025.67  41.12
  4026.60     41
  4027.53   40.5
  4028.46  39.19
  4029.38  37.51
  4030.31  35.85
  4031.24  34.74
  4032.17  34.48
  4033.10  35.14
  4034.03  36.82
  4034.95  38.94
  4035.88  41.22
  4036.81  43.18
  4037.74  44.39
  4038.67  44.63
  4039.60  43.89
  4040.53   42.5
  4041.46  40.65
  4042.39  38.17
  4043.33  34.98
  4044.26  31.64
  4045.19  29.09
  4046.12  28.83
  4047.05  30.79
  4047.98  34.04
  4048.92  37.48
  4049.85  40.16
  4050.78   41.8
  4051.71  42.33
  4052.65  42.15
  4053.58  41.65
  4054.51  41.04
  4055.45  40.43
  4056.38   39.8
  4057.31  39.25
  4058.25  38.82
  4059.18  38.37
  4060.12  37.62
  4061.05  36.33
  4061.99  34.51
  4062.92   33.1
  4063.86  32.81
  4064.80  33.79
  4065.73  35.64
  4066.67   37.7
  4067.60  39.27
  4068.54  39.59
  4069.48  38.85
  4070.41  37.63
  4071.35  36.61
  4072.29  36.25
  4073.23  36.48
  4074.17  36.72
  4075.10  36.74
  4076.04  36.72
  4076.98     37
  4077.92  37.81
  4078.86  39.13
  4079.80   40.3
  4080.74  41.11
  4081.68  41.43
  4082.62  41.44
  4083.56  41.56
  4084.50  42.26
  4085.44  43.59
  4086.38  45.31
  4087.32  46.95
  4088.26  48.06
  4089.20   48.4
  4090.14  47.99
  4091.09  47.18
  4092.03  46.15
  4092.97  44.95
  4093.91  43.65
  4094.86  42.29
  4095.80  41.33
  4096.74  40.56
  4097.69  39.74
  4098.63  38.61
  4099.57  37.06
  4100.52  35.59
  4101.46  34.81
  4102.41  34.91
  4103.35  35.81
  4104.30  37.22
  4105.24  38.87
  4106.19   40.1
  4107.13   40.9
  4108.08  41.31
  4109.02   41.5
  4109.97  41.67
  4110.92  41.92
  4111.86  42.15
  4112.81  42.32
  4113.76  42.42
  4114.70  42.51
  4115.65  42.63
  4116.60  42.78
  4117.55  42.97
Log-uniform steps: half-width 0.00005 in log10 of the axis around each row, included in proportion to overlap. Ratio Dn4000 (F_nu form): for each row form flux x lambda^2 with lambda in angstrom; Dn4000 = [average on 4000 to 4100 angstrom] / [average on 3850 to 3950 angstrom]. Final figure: 1.98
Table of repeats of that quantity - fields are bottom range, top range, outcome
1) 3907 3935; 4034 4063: 1.97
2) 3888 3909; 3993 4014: 1.63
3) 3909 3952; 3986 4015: 1.99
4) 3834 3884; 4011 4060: 1.97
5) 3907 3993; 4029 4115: 1.86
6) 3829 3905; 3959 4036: 1.61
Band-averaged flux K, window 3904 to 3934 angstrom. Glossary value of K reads 21.5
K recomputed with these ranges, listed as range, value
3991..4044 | 39.1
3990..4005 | 36.9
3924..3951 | 15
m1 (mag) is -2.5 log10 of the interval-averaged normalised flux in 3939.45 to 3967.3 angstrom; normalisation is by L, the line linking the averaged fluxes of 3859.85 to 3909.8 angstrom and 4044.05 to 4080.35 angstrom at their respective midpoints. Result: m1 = 0.314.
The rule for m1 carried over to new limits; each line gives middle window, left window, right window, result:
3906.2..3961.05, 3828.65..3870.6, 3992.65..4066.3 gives 0.333 mag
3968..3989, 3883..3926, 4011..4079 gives 0.230 mag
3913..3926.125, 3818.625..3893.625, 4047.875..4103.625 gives 0.038 mag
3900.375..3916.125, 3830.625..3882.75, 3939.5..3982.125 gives -0.247 mag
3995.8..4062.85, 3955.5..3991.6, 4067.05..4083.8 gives -0.211 mag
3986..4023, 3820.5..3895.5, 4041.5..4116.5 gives -0.163 mag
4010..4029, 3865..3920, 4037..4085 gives -0.187 mag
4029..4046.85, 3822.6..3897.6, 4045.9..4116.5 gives -0.048 mag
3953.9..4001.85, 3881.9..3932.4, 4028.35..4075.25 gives 0.121 mag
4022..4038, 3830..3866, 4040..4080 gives -0.132 mag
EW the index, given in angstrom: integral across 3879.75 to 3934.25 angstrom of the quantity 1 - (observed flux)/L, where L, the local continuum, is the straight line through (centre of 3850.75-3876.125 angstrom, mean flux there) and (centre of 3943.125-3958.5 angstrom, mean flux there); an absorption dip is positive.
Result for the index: 3.6 angstrom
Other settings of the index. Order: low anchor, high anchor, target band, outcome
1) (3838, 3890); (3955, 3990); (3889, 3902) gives -1.3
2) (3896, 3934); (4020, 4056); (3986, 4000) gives -1.3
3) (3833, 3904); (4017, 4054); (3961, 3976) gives 8.2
